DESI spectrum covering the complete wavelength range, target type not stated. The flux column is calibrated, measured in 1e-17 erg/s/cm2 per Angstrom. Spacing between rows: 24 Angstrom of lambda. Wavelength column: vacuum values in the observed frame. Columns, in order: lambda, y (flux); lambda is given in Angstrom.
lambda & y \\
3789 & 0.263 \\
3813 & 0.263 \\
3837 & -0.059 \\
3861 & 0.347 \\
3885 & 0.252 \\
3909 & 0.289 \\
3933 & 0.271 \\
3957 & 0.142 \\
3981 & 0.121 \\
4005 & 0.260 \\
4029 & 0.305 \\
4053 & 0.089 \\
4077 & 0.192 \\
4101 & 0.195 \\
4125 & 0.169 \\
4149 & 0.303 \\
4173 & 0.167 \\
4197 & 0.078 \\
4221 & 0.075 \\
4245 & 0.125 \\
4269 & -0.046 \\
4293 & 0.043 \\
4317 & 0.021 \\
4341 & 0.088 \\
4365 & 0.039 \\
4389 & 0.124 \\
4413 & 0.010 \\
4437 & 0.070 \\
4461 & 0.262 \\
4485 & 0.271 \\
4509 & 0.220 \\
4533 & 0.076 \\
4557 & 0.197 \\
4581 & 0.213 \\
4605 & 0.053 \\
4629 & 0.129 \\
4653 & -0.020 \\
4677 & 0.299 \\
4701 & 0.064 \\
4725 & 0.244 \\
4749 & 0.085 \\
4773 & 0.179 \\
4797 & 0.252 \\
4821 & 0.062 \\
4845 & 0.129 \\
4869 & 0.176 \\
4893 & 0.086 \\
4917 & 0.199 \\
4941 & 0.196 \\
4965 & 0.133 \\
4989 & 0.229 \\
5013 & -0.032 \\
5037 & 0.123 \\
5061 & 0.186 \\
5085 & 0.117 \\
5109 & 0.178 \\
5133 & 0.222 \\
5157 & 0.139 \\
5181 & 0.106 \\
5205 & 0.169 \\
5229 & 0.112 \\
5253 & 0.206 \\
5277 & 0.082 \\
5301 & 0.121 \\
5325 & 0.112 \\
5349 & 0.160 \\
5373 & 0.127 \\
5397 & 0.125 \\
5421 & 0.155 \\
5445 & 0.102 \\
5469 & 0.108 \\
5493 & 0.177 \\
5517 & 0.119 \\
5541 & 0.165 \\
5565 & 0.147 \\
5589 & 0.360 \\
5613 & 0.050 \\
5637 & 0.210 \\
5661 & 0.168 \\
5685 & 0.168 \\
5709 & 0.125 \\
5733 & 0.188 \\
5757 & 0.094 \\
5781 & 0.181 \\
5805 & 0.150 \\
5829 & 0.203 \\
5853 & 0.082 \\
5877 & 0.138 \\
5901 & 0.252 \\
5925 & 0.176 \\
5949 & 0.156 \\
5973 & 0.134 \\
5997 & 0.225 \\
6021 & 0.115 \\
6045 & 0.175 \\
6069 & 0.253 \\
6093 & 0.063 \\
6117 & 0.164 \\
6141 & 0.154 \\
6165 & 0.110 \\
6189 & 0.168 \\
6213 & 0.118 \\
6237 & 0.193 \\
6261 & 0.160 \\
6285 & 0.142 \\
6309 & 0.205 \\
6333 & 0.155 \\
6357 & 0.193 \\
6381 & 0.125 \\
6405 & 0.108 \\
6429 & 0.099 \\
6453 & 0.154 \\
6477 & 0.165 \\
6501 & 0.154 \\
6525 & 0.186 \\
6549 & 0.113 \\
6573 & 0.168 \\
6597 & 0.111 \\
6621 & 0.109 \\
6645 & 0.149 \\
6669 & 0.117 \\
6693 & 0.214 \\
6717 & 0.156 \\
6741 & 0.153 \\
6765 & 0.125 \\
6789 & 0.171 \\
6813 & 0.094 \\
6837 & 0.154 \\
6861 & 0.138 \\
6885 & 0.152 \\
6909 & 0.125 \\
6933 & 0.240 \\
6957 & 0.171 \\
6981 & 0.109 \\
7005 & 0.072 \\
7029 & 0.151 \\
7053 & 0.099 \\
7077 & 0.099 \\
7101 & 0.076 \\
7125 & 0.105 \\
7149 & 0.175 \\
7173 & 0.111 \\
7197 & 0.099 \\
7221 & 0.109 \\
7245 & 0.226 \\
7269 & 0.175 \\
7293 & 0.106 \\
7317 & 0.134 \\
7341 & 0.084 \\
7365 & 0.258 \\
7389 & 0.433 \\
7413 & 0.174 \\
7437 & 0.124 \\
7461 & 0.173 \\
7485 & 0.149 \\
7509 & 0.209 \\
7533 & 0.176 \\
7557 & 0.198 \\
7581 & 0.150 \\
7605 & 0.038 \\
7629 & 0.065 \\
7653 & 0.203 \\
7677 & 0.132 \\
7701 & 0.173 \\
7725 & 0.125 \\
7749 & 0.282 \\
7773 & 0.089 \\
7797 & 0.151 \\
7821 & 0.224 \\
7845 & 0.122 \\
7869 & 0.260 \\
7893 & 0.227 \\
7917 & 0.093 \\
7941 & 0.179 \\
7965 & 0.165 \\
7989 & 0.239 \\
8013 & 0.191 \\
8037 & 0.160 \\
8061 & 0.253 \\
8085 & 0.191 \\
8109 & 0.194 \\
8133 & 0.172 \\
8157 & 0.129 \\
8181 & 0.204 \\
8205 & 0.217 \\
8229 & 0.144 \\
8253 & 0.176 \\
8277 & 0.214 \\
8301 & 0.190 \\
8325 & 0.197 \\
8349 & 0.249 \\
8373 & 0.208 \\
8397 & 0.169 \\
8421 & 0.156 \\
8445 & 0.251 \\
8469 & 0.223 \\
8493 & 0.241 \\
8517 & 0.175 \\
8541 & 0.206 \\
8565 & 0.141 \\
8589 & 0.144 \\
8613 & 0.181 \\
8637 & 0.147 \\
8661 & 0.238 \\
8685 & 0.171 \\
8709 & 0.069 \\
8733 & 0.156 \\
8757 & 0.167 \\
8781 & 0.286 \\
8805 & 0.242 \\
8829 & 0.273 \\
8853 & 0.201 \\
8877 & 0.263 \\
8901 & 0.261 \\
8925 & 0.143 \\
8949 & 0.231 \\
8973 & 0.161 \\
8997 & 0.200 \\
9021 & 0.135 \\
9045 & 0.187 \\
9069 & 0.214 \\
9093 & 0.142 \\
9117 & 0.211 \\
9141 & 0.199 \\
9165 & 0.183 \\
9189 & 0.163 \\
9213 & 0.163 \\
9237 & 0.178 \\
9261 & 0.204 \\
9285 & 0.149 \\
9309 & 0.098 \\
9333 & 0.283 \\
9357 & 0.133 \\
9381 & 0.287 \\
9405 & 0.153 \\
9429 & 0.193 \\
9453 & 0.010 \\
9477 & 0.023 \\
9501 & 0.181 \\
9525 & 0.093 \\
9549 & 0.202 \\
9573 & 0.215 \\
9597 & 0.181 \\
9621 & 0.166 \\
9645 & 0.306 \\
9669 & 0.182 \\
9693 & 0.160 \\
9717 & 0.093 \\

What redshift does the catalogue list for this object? 0.984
